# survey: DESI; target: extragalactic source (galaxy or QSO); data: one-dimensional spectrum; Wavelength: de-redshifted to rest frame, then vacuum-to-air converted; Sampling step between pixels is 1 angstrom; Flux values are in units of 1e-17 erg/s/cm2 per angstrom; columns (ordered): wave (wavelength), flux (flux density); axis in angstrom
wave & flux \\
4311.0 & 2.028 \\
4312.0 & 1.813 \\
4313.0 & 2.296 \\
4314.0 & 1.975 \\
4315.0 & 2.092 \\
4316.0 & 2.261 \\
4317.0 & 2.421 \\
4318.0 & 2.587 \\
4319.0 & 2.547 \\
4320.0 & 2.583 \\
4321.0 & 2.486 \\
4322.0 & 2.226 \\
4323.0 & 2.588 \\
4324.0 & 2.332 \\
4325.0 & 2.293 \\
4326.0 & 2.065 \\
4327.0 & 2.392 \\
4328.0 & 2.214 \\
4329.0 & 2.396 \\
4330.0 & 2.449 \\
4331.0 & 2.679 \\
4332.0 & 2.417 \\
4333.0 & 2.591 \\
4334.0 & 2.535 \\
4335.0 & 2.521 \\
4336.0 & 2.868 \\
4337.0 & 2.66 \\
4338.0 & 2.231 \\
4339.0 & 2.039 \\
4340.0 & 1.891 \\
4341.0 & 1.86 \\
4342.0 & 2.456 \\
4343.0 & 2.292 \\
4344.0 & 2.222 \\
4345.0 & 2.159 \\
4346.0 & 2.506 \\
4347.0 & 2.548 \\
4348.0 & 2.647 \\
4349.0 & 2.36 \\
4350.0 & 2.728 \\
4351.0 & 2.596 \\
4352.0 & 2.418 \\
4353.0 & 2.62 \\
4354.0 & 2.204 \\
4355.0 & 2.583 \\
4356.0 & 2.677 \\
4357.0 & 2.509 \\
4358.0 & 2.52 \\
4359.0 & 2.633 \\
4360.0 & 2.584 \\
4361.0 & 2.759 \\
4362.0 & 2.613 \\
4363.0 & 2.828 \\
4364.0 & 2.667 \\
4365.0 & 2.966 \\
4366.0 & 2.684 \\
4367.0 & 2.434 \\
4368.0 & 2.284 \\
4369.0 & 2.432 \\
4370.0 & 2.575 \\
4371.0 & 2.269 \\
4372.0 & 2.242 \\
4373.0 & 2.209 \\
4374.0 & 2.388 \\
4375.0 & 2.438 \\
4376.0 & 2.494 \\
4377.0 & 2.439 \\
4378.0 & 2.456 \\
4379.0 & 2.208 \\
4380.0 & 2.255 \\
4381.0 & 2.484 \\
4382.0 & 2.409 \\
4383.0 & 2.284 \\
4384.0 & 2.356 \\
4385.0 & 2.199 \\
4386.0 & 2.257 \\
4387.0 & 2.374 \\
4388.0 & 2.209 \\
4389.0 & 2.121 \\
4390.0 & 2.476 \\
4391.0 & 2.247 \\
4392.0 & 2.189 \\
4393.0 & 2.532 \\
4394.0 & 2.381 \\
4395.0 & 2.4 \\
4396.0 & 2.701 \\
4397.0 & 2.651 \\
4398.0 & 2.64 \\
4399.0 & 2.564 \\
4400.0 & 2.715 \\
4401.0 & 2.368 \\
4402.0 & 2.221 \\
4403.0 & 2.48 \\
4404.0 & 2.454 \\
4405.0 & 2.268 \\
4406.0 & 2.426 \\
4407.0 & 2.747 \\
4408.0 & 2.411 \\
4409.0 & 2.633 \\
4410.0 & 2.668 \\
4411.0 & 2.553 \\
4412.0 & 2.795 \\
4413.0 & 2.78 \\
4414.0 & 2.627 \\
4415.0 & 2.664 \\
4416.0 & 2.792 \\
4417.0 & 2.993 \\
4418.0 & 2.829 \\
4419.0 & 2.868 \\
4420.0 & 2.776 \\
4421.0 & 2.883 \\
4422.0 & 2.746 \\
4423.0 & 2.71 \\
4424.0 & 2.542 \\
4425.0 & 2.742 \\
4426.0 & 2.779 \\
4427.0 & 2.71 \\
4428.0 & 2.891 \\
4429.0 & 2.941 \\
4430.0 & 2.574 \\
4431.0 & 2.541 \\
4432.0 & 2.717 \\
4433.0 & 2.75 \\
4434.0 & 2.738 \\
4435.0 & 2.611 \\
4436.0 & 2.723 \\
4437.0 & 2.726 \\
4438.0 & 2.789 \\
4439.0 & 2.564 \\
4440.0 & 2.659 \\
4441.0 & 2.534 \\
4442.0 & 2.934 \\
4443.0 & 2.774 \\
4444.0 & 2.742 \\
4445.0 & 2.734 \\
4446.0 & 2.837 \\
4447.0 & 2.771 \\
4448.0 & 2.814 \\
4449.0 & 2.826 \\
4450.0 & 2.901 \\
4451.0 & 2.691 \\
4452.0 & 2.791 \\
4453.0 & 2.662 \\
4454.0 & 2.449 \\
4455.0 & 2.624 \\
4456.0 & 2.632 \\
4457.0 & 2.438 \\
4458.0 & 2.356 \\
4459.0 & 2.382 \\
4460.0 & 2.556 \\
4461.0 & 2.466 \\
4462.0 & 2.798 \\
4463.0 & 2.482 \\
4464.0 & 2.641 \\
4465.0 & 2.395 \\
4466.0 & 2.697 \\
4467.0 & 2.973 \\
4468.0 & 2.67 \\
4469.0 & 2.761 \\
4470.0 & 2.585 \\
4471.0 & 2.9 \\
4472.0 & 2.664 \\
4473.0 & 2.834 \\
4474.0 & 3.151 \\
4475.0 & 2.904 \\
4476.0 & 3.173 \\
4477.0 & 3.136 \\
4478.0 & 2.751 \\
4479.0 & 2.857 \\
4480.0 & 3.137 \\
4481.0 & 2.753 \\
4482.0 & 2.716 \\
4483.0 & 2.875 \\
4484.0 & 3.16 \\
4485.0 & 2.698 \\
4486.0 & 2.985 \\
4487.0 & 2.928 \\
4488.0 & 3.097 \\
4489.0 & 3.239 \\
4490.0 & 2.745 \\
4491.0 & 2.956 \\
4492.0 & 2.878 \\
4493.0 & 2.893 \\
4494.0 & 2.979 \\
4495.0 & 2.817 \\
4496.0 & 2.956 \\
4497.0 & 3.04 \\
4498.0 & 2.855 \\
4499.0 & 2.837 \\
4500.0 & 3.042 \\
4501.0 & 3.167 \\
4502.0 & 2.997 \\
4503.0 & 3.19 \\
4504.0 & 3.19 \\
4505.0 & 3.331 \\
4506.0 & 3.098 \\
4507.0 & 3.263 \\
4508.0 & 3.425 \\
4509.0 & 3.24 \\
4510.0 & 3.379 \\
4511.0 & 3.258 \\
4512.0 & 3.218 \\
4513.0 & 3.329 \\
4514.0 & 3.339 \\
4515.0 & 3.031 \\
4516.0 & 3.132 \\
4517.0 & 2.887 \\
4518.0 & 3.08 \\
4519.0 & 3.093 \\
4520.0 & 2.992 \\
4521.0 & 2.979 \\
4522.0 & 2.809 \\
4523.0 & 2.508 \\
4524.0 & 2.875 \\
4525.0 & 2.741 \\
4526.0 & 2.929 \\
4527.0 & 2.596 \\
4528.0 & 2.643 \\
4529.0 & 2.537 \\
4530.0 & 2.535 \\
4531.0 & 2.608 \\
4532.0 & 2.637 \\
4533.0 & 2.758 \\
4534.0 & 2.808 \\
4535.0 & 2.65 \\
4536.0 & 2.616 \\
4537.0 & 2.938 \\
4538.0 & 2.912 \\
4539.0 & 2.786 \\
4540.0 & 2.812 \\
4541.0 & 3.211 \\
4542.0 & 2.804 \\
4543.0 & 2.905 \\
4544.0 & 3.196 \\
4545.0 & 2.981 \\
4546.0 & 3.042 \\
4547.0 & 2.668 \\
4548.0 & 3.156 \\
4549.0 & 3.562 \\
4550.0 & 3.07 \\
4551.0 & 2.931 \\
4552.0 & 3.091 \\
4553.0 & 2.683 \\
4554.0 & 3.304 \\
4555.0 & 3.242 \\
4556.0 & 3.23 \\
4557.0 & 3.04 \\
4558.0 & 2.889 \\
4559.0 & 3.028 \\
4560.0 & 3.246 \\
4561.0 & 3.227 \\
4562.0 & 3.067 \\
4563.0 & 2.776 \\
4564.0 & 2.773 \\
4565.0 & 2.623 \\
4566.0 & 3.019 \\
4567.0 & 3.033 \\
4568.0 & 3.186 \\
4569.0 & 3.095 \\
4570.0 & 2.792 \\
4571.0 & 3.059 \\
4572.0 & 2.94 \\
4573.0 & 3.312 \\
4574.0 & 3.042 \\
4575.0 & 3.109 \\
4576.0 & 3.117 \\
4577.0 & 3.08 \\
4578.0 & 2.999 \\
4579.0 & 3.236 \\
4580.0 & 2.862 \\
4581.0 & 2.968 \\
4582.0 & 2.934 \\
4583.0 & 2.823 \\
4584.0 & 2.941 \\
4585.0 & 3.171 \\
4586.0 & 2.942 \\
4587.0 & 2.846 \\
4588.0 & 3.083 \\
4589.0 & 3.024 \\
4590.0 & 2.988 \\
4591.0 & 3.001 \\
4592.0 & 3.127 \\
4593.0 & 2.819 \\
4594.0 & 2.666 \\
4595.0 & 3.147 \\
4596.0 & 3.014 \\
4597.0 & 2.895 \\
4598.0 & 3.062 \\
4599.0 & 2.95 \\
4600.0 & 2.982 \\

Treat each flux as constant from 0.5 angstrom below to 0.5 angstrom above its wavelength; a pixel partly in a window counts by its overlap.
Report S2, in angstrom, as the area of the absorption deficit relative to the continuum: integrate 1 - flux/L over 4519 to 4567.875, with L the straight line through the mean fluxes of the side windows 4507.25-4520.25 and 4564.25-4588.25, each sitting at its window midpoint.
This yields 3.0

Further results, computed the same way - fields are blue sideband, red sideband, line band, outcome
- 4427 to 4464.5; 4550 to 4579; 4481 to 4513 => -2.4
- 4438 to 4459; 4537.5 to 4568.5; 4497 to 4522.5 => -2.2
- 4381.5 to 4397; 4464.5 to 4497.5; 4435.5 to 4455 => -0.4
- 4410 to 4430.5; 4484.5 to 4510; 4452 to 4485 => 2.2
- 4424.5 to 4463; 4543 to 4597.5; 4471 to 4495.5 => -1.2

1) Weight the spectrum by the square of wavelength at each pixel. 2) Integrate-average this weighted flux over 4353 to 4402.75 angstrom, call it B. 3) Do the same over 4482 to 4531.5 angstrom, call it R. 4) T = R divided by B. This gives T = 1.29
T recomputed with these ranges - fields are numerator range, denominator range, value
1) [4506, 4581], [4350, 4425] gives 1.27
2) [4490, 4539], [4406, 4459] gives 1.13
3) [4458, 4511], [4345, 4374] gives 1.22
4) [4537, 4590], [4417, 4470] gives 1.18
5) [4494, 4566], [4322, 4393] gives 1.33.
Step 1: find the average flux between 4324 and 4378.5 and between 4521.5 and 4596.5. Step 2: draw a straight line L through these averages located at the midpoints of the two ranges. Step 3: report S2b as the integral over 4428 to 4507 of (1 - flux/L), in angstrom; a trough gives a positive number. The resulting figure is -2.43 angstrom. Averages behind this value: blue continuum 2.45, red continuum 2.94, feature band 2.81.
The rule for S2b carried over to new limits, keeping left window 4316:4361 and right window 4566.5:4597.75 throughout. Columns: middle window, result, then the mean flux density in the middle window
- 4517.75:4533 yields 0.6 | 2.77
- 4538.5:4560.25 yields -0.8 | 3.04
